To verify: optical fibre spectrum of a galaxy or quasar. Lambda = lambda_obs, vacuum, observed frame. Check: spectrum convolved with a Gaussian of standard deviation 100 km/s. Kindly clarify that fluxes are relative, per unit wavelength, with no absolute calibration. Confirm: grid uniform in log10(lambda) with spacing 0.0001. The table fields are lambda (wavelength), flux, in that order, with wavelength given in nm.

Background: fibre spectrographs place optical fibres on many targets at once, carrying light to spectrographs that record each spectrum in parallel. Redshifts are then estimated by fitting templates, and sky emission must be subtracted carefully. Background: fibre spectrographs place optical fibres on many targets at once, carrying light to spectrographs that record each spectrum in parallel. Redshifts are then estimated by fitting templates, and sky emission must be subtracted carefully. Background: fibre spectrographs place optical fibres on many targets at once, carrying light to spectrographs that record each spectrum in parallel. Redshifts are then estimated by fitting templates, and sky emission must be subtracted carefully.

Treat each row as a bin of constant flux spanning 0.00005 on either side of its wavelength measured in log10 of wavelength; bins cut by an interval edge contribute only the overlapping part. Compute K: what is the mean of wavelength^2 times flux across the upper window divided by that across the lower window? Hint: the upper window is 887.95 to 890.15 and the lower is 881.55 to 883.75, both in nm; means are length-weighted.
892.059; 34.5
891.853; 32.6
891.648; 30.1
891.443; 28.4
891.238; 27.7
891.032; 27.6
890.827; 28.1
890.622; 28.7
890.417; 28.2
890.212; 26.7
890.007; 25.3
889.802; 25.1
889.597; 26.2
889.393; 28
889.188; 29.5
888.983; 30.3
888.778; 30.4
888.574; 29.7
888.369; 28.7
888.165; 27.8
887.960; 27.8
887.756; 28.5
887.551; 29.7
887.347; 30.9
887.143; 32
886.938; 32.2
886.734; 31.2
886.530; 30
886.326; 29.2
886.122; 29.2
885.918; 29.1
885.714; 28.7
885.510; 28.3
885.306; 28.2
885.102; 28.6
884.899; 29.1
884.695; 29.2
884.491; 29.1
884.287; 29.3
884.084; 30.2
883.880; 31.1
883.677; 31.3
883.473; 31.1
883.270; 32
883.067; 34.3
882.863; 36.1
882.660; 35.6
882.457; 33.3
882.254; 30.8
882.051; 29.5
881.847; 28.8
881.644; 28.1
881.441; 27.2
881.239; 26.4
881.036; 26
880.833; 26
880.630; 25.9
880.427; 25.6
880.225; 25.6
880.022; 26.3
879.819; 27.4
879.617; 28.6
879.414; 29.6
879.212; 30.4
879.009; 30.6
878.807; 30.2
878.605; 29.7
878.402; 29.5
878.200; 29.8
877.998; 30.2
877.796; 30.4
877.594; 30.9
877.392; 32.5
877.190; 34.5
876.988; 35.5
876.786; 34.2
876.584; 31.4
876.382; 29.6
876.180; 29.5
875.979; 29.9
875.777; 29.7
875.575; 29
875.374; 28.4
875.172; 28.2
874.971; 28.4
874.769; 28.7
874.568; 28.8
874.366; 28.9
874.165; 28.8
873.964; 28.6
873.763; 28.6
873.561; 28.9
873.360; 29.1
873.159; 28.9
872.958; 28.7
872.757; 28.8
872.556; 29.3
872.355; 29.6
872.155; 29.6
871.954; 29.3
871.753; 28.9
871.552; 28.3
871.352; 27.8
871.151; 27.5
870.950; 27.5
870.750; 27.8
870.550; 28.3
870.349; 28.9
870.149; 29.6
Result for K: 0.89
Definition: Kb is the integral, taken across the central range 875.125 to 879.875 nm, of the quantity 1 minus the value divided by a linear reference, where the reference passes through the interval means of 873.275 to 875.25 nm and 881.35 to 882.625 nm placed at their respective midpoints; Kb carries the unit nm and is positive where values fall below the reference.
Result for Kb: -0.20 nm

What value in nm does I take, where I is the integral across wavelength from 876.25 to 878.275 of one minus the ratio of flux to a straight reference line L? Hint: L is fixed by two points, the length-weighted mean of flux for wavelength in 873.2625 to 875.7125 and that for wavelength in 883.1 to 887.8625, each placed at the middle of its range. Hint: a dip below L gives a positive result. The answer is -0.20 nm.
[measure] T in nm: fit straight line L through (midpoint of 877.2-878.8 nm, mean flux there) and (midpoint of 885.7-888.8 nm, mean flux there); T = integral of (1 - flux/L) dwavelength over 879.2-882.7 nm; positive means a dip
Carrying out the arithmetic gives 0.25 nm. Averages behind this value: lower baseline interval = 30.7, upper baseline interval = 29.7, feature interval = 28.2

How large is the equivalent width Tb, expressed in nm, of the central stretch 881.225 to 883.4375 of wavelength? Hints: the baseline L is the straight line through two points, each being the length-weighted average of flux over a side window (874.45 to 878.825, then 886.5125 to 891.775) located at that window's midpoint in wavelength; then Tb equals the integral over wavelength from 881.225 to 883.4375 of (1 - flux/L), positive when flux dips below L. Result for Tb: -0.12 nm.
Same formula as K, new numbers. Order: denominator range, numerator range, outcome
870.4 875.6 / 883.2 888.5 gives 1.07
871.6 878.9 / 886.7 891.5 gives 0.99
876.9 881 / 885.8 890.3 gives 1.01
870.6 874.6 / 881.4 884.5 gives 1.12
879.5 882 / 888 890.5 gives 1.06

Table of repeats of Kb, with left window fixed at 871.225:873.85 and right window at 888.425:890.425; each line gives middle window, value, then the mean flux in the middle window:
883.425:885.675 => -0.10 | 29.5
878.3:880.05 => -0.05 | 29.3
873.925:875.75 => 0.00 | 28.7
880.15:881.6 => 0.11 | 26.2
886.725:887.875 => -0.11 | 30.7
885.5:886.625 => -0.04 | 29.1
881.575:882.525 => -0.06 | 30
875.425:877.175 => -0.15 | 31.2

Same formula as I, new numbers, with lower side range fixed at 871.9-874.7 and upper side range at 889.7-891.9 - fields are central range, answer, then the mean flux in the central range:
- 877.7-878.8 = -0.05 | 29.9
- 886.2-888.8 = -0.16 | 29.8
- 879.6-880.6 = 0.07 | 26.5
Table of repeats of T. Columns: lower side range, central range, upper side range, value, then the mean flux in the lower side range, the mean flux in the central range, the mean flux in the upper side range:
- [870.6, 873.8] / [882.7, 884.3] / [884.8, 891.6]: -0.19 nm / 28.7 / 32.2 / 28.8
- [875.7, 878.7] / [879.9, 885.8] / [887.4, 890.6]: 0.07 nm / 31.2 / 29.4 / 28.2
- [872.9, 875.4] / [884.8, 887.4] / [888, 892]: -0.11 nm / 28.7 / 29.7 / 28.4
